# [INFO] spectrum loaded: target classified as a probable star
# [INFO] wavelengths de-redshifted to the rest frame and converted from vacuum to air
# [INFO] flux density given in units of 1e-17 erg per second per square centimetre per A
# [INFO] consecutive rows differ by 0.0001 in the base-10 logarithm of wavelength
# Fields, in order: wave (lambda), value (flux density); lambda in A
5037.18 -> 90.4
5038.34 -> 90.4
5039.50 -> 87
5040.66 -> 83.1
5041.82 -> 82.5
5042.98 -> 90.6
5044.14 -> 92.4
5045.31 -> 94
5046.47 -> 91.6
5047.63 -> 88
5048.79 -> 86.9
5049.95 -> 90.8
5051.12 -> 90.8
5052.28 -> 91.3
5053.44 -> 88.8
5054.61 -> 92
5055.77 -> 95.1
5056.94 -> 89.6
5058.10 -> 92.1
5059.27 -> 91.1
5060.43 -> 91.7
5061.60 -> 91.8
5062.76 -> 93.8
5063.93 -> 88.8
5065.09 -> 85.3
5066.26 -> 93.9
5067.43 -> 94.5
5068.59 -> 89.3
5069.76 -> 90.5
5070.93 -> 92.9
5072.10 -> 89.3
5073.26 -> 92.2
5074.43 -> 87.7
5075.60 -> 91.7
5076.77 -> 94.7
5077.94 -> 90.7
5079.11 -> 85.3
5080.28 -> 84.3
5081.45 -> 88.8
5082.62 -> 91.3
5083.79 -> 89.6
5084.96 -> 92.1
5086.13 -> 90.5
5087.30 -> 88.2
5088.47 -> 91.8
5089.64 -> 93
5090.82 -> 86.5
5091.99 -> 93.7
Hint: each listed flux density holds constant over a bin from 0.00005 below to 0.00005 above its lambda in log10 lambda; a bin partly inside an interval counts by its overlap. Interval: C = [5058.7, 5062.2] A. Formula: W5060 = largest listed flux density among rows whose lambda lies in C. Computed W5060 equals 91.8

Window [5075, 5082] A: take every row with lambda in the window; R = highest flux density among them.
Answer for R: 94.7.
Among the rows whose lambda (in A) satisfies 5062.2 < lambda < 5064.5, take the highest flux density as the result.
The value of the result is 93.8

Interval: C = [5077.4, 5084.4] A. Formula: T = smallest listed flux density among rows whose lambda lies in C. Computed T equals 84.3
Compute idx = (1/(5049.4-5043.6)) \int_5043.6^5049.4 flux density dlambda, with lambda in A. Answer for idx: 90.6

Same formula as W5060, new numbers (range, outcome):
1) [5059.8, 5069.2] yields 94.5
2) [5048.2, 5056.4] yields 95.1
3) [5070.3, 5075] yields 92.9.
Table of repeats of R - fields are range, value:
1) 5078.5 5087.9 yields 92.1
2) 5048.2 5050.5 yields 90.8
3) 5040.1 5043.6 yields 90.6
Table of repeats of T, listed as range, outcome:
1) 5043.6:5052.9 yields 86.9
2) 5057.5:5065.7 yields 85.3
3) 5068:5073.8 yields 89.3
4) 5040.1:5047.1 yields 82.5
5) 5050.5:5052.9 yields 90.8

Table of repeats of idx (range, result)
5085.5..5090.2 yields 91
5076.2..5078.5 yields 92.7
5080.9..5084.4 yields 90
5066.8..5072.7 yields 91.4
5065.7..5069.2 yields 92.6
